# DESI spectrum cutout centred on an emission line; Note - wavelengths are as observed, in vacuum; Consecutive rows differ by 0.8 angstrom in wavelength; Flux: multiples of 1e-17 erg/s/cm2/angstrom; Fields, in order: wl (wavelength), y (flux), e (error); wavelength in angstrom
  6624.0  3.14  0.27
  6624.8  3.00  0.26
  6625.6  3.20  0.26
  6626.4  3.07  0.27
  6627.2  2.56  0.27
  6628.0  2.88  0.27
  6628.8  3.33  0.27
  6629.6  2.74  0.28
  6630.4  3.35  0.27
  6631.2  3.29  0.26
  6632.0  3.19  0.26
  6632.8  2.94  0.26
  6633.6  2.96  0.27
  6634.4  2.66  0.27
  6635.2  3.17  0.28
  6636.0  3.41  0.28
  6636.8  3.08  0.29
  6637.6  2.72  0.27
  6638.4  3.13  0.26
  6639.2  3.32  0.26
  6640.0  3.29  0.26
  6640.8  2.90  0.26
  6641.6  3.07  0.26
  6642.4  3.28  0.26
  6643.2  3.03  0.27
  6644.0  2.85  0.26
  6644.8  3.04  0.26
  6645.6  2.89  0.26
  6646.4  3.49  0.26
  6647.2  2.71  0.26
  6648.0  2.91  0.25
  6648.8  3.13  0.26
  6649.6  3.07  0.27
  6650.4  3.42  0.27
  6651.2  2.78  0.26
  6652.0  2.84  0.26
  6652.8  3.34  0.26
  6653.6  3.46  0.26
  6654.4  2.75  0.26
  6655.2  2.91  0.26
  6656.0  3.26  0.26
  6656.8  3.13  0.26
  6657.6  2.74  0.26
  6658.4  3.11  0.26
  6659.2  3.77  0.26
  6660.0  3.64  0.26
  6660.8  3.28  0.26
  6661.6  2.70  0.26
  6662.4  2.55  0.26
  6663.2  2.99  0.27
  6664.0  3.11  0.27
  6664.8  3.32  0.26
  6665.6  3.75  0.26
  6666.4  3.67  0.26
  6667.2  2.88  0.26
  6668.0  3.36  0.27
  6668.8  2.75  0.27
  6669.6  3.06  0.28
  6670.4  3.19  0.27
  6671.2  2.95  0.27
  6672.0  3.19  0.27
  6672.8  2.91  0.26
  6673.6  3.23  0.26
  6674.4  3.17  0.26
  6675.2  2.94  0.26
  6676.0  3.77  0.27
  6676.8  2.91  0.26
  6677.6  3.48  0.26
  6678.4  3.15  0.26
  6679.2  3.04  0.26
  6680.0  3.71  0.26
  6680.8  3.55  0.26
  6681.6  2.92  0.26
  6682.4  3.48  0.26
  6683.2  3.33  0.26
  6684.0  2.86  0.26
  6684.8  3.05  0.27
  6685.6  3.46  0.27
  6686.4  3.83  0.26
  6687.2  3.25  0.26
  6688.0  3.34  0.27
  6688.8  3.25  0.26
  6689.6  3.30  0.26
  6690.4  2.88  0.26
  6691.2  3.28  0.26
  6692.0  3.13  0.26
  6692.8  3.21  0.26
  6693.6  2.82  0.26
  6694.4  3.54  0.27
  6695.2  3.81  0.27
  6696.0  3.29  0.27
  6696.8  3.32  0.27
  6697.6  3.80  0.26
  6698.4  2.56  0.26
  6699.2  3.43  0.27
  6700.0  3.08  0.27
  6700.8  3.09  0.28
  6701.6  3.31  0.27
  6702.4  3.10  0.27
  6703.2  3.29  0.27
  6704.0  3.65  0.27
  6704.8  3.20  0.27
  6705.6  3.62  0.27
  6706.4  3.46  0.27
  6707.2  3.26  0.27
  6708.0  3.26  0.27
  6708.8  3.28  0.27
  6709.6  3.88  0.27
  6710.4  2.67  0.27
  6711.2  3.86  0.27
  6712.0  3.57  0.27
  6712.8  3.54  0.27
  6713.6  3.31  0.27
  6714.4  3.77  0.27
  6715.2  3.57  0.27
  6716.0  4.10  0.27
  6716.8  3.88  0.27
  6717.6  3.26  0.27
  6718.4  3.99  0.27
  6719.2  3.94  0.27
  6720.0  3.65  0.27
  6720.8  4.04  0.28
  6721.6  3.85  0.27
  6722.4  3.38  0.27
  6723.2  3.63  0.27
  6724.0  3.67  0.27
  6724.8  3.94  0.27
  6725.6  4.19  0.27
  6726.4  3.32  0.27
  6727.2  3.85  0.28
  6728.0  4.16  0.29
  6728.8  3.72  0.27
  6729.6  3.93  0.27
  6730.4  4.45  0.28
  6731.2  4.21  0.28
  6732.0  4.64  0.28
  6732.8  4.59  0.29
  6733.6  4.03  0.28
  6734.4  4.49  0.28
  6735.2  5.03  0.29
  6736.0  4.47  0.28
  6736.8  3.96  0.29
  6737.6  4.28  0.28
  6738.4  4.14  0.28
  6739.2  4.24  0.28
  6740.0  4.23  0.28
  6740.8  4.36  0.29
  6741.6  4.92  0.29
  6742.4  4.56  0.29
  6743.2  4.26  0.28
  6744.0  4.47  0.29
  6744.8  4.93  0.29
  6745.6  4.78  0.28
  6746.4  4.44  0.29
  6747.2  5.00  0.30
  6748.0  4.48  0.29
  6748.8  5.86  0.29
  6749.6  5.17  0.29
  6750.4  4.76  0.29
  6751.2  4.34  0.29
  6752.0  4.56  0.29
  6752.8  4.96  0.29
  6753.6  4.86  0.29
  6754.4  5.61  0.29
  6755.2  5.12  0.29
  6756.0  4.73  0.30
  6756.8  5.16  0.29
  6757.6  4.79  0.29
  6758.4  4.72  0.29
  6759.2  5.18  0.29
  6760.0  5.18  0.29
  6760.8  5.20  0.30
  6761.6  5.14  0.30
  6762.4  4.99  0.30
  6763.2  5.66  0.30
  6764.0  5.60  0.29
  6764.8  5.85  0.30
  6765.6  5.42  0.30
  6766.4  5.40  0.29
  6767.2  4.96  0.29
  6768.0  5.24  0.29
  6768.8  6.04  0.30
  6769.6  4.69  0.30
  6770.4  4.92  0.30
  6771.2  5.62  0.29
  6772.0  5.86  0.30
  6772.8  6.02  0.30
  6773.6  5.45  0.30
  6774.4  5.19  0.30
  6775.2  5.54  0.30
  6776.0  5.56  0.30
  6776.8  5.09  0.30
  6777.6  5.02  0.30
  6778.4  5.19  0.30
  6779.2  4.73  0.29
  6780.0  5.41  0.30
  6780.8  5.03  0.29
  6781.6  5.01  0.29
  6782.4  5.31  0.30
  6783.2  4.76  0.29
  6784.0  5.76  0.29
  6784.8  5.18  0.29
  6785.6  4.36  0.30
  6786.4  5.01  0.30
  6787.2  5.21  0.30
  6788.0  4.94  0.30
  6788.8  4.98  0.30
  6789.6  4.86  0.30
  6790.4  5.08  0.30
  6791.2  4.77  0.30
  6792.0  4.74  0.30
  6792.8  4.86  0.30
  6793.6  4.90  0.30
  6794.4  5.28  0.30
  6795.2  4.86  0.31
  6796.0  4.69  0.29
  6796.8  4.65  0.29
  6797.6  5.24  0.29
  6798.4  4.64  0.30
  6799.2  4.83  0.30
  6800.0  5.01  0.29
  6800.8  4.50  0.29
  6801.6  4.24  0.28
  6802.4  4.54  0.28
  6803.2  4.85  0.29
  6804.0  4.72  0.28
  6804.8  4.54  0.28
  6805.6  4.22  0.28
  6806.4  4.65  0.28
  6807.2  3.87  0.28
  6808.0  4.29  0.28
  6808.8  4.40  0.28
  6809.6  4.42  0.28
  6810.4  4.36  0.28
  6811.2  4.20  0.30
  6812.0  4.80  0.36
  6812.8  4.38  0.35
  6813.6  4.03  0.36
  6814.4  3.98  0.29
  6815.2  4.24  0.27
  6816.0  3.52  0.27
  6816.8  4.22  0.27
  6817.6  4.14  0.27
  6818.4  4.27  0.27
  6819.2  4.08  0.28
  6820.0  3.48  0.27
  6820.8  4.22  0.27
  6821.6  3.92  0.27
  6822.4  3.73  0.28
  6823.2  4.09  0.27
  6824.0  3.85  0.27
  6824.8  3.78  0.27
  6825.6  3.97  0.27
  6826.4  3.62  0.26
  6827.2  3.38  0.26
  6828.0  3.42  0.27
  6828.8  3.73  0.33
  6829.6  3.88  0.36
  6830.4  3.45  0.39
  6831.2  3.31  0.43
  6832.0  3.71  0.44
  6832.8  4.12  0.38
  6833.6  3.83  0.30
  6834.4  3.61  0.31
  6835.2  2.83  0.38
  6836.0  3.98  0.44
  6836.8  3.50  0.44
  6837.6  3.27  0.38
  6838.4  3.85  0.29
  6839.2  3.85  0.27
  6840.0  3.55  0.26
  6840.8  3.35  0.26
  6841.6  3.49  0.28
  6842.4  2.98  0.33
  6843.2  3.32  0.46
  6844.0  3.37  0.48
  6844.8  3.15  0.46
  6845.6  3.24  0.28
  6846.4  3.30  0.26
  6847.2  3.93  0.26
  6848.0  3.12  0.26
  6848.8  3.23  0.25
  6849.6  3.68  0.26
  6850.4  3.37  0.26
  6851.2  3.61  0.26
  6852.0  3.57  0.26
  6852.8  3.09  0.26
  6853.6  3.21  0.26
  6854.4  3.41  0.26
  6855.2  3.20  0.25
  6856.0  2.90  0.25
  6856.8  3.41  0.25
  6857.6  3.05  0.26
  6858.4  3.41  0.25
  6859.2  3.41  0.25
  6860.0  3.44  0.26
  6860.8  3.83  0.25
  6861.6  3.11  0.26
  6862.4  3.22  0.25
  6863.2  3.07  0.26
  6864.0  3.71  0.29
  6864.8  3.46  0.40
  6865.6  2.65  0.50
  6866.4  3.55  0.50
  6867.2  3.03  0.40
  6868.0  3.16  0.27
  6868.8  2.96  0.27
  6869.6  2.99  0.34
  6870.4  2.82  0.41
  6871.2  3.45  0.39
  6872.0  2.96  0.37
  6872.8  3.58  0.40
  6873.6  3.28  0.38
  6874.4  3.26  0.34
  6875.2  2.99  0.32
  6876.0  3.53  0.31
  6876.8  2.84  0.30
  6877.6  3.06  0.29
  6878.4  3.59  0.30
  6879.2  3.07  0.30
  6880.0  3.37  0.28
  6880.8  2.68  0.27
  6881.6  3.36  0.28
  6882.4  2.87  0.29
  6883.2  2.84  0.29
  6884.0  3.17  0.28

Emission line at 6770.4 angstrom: Mg II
